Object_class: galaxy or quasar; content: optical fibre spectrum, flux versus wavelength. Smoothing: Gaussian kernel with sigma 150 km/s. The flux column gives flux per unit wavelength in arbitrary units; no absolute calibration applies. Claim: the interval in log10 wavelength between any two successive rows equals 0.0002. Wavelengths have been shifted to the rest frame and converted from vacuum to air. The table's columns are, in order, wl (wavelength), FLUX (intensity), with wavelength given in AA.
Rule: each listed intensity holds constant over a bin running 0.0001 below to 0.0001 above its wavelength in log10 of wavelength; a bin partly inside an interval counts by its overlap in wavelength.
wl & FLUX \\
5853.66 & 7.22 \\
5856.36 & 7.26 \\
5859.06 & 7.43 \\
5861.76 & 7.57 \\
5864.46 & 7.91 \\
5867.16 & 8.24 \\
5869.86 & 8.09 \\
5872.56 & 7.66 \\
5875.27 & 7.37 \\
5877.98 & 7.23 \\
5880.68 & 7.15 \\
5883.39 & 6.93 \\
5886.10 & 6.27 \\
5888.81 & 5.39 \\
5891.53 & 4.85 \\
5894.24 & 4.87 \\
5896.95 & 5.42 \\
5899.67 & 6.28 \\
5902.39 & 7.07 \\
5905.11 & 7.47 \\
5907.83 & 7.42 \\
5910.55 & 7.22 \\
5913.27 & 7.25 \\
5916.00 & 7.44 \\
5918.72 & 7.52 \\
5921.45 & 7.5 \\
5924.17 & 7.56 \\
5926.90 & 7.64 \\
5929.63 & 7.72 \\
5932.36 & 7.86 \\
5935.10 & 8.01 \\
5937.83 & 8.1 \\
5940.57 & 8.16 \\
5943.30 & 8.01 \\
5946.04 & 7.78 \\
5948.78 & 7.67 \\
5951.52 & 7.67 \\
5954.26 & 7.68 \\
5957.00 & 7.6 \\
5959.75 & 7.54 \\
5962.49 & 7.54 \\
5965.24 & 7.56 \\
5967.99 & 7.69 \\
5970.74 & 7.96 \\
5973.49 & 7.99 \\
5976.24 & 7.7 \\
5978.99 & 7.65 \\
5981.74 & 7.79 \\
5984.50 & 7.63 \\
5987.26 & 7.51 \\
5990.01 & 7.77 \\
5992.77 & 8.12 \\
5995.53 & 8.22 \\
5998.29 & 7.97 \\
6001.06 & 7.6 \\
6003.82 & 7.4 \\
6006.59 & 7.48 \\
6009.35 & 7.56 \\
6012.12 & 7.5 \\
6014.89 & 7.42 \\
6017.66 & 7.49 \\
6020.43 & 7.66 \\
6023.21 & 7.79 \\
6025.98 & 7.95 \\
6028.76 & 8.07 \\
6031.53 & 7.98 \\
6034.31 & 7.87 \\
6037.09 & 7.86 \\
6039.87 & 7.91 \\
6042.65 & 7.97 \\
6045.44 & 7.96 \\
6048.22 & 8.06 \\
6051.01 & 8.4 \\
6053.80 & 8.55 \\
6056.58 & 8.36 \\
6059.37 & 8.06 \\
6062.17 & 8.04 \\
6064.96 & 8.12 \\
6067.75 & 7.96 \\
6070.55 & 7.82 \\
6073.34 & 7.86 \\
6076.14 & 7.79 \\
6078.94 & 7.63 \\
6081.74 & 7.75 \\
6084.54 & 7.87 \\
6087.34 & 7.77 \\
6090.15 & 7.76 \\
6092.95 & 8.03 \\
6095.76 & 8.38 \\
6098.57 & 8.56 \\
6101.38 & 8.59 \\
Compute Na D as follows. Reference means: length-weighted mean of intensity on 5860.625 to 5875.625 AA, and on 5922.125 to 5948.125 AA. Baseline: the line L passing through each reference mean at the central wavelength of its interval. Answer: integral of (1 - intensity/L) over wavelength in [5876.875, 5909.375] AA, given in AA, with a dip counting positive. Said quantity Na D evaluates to 6.2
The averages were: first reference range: 7.84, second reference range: 7.86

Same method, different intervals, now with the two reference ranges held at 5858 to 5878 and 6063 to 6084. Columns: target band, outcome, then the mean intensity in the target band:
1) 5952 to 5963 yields 0.3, 7.6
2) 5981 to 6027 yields 0.7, 7.69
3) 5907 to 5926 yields 0.8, 7.42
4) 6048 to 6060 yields -0.7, 8.32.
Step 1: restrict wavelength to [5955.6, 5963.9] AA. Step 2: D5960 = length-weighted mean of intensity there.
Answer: 7.56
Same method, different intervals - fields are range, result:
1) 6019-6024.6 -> 7.72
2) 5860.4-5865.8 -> 7.74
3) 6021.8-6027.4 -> 7.86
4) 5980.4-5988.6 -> 7.64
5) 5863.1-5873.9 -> 7.98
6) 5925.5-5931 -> 7.68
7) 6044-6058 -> 8.26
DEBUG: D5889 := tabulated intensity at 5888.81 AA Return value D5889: 5.39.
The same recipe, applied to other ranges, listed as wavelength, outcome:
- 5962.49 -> 7.54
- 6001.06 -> 7.6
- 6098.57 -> 8.56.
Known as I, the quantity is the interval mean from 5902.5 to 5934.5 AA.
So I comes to 7.5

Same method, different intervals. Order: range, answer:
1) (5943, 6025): 7.7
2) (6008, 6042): 7.76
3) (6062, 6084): 7.86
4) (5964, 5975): 7.8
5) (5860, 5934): 7.08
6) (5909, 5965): 7.67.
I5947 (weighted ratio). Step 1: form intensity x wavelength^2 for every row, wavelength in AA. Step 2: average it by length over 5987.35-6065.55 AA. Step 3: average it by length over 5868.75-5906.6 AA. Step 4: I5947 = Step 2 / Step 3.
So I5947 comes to 1.3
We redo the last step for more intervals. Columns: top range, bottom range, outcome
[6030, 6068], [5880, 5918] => 1.31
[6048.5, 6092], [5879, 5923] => 1.27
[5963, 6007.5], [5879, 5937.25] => 1.15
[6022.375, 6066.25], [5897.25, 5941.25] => 1.13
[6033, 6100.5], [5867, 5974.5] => 1.15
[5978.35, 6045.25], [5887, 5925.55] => 1.21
